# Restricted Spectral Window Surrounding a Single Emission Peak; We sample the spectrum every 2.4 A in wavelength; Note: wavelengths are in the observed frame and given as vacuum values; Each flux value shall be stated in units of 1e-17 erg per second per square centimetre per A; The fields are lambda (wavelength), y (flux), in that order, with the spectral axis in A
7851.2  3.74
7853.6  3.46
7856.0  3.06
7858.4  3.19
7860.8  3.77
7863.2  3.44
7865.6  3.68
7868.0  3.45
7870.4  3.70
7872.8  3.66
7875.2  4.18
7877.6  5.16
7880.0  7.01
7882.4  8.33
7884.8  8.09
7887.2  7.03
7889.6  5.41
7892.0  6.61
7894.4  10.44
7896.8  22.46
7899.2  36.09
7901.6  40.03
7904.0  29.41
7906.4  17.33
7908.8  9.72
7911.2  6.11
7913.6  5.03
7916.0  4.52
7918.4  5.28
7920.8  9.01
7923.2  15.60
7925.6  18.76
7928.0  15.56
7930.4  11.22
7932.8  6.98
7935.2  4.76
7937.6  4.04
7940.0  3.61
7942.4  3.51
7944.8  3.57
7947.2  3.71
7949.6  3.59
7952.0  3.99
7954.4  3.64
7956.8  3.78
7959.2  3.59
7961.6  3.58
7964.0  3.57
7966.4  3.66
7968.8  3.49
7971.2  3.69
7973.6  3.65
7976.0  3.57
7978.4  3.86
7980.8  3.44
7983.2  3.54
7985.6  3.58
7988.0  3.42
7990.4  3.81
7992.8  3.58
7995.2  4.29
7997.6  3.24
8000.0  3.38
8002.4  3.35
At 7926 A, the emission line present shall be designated [N II]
